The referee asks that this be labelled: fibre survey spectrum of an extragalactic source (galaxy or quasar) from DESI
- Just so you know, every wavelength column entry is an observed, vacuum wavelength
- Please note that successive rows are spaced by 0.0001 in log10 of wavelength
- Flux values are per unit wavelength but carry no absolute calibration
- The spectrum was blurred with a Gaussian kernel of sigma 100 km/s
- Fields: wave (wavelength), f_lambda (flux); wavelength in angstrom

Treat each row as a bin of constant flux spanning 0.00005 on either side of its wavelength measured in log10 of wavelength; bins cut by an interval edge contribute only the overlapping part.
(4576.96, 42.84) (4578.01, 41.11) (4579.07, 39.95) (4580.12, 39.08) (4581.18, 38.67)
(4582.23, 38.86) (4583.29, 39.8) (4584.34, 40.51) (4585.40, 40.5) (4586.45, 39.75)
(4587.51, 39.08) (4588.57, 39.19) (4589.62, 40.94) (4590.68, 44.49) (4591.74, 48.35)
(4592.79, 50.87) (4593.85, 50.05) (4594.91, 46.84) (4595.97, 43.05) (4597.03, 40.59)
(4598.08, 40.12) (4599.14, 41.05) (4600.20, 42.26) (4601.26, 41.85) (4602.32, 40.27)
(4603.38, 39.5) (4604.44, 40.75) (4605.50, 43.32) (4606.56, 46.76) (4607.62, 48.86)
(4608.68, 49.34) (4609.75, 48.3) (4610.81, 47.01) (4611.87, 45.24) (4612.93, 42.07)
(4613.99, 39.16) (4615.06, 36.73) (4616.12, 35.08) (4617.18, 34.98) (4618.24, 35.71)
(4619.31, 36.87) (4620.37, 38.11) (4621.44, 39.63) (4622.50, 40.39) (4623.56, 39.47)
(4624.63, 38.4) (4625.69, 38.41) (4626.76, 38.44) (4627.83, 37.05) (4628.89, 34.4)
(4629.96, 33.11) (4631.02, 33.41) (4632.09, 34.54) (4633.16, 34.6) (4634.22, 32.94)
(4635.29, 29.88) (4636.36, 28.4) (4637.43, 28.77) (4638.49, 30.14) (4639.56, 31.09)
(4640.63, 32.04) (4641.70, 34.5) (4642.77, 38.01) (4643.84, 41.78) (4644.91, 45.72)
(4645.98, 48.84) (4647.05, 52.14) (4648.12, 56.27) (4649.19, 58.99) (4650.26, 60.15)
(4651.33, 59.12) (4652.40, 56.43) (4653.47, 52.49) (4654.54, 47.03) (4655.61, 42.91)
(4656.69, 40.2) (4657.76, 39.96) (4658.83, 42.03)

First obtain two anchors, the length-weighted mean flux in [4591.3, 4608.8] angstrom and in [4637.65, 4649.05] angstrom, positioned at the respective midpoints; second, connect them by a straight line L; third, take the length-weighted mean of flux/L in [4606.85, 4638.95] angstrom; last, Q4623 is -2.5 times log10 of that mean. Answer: 0.136 mag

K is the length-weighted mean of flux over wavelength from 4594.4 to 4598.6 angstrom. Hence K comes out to 42.7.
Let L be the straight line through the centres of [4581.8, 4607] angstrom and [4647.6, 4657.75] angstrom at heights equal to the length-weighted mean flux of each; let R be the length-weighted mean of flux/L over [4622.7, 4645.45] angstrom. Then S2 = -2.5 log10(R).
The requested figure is 0.36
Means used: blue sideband 42.5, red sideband 52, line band 35.1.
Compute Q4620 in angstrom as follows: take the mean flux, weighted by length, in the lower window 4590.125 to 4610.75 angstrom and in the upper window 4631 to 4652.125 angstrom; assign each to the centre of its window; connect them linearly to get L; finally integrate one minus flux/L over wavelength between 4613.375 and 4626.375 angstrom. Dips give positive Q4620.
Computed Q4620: 1.5 angstrom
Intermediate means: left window 44.6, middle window 37.8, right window 40.9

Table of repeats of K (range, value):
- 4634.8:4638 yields 29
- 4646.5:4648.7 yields 54.3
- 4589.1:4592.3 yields 44.7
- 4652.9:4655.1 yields 49.9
